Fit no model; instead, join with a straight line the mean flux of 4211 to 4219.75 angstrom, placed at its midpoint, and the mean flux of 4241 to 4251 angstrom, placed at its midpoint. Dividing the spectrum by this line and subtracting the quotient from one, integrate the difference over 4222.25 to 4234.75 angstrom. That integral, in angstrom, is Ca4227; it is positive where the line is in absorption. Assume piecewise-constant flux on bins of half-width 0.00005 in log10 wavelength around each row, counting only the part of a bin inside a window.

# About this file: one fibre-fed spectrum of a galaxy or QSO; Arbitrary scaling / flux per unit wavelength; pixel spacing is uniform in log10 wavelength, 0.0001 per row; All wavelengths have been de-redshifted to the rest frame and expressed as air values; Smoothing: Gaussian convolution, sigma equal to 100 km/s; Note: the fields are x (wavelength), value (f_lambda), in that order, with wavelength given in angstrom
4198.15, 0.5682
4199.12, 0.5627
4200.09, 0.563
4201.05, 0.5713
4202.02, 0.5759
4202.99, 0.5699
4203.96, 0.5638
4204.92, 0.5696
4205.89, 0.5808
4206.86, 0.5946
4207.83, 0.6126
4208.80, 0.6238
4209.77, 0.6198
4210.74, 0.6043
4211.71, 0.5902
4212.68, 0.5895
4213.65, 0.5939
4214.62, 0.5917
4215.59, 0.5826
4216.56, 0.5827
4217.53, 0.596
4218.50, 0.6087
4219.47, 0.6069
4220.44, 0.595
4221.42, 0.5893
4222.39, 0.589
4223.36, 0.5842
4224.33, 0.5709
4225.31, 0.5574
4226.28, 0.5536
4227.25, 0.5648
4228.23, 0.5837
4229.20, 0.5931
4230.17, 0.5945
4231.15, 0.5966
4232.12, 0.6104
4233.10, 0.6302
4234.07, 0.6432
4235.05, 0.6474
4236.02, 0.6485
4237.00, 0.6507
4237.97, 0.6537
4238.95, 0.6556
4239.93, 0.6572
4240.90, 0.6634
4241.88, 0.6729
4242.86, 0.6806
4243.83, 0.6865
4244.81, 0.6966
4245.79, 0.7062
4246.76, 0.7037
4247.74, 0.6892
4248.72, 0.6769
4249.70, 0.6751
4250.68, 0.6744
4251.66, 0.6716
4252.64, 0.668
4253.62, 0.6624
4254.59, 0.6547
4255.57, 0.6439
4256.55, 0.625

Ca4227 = 0.8 angstrom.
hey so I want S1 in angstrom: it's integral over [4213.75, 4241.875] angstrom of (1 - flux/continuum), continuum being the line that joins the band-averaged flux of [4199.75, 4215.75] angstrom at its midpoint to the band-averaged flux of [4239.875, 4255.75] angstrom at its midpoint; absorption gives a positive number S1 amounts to 1.1 angstrom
